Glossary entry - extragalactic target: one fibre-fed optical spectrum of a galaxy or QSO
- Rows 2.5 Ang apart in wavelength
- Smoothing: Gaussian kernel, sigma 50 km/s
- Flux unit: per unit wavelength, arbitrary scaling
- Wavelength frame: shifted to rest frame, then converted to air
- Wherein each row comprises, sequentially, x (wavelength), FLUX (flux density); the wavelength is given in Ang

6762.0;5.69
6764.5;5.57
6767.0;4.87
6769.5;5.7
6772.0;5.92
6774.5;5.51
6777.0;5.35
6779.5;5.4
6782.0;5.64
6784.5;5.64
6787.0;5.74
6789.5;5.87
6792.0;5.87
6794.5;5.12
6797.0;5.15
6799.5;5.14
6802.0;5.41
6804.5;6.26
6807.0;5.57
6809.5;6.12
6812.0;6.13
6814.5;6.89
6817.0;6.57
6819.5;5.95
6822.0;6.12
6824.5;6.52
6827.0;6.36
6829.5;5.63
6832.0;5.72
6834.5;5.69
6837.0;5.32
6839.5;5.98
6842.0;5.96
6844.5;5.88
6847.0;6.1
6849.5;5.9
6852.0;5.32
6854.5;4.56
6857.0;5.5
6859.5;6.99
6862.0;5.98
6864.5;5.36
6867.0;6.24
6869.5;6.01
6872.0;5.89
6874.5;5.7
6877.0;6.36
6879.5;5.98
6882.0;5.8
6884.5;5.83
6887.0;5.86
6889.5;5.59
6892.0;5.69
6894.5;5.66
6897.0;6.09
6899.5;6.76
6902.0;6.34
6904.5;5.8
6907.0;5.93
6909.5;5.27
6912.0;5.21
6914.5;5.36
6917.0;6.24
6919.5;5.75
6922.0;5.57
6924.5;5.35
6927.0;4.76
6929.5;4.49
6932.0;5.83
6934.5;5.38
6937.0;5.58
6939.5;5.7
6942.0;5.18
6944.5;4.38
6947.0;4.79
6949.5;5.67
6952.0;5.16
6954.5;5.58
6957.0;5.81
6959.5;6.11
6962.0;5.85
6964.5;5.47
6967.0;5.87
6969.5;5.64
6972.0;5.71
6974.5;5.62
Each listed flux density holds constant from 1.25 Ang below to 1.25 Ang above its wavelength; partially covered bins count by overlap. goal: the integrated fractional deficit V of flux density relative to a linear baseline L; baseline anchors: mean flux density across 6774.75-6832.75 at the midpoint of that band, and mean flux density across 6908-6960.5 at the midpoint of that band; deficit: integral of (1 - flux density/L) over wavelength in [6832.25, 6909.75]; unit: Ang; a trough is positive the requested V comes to -3.54 Ang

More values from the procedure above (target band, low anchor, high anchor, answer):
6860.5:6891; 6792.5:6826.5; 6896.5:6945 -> -1.0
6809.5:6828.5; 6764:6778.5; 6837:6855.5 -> -2.5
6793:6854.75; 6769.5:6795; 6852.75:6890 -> -1.2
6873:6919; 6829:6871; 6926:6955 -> -3.1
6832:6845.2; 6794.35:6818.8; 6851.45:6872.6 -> 0.1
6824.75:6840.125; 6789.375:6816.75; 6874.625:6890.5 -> 0.0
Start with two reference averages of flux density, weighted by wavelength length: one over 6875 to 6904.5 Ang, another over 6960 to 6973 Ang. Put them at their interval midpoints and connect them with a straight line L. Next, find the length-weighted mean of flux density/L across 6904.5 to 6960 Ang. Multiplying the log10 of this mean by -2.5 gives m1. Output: 0.08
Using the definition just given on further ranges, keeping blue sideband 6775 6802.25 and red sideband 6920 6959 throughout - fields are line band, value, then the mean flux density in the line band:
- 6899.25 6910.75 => -0.117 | 5.96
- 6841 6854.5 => -0.057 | 5.71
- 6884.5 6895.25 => -0.069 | 5.72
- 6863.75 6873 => -0.098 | 5.9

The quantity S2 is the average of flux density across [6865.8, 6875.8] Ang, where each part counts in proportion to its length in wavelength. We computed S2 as 5.96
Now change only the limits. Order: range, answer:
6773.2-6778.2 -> 5.44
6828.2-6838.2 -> 5.6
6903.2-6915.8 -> 5.52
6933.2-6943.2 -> 5.46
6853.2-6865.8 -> 5.68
